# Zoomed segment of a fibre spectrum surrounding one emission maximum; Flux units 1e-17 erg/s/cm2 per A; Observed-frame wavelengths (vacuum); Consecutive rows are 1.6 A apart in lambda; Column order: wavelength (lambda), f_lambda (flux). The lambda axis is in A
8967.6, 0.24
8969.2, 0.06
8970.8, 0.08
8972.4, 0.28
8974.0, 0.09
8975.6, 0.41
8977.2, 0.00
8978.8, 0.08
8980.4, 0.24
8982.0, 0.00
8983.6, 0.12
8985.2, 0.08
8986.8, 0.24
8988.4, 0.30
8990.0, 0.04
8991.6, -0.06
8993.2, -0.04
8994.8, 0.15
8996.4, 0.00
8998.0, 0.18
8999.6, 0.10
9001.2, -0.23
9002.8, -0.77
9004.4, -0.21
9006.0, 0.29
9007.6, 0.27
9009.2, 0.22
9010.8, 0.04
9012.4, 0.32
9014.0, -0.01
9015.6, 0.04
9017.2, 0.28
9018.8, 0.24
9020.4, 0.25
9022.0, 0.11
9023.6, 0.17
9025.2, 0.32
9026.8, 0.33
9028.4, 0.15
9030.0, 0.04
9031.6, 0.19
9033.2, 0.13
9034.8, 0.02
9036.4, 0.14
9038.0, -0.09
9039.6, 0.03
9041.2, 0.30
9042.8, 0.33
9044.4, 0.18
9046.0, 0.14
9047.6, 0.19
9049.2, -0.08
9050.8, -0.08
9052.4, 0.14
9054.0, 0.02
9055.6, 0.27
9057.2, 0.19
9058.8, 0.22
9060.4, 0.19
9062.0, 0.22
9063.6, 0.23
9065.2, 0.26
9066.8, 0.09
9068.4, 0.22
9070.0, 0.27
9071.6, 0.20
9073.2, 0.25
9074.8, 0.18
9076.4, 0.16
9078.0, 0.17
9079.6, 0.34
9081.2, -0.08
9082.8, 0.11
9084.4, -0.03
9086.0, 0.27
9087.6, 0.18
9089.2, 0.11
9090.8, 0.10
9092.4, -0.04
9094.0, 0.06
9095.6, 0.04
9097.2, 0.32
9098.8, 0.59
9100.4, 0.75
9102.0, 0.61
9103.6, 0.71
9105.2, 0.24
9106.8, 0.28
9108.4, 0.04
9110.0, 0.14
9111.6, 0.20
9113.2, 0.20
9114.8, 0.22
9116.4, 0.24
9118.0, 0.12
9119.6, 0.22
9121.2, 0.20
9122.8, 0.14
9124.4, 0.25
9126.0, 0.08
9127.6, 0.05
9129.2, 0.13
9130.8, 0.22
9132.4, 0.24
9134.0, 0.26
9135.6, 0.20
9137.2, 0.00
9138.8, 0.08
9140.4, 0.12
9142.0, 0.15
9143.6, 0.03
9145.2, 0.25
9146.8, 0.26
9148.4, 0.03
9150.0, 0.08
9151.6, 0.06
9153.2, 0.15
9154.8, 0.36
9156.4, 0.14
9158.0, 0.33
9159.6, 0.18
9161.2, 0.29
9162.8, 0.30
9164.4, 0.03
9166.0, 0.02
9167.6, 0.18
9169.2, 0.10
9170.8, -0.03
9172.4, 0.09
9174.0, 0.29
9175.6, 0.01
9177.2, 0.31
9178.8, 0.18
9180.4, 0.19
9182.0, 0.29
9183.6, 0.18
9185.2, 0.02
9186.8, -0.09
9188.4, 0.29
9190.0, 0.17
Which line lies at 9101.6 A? Hbeta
